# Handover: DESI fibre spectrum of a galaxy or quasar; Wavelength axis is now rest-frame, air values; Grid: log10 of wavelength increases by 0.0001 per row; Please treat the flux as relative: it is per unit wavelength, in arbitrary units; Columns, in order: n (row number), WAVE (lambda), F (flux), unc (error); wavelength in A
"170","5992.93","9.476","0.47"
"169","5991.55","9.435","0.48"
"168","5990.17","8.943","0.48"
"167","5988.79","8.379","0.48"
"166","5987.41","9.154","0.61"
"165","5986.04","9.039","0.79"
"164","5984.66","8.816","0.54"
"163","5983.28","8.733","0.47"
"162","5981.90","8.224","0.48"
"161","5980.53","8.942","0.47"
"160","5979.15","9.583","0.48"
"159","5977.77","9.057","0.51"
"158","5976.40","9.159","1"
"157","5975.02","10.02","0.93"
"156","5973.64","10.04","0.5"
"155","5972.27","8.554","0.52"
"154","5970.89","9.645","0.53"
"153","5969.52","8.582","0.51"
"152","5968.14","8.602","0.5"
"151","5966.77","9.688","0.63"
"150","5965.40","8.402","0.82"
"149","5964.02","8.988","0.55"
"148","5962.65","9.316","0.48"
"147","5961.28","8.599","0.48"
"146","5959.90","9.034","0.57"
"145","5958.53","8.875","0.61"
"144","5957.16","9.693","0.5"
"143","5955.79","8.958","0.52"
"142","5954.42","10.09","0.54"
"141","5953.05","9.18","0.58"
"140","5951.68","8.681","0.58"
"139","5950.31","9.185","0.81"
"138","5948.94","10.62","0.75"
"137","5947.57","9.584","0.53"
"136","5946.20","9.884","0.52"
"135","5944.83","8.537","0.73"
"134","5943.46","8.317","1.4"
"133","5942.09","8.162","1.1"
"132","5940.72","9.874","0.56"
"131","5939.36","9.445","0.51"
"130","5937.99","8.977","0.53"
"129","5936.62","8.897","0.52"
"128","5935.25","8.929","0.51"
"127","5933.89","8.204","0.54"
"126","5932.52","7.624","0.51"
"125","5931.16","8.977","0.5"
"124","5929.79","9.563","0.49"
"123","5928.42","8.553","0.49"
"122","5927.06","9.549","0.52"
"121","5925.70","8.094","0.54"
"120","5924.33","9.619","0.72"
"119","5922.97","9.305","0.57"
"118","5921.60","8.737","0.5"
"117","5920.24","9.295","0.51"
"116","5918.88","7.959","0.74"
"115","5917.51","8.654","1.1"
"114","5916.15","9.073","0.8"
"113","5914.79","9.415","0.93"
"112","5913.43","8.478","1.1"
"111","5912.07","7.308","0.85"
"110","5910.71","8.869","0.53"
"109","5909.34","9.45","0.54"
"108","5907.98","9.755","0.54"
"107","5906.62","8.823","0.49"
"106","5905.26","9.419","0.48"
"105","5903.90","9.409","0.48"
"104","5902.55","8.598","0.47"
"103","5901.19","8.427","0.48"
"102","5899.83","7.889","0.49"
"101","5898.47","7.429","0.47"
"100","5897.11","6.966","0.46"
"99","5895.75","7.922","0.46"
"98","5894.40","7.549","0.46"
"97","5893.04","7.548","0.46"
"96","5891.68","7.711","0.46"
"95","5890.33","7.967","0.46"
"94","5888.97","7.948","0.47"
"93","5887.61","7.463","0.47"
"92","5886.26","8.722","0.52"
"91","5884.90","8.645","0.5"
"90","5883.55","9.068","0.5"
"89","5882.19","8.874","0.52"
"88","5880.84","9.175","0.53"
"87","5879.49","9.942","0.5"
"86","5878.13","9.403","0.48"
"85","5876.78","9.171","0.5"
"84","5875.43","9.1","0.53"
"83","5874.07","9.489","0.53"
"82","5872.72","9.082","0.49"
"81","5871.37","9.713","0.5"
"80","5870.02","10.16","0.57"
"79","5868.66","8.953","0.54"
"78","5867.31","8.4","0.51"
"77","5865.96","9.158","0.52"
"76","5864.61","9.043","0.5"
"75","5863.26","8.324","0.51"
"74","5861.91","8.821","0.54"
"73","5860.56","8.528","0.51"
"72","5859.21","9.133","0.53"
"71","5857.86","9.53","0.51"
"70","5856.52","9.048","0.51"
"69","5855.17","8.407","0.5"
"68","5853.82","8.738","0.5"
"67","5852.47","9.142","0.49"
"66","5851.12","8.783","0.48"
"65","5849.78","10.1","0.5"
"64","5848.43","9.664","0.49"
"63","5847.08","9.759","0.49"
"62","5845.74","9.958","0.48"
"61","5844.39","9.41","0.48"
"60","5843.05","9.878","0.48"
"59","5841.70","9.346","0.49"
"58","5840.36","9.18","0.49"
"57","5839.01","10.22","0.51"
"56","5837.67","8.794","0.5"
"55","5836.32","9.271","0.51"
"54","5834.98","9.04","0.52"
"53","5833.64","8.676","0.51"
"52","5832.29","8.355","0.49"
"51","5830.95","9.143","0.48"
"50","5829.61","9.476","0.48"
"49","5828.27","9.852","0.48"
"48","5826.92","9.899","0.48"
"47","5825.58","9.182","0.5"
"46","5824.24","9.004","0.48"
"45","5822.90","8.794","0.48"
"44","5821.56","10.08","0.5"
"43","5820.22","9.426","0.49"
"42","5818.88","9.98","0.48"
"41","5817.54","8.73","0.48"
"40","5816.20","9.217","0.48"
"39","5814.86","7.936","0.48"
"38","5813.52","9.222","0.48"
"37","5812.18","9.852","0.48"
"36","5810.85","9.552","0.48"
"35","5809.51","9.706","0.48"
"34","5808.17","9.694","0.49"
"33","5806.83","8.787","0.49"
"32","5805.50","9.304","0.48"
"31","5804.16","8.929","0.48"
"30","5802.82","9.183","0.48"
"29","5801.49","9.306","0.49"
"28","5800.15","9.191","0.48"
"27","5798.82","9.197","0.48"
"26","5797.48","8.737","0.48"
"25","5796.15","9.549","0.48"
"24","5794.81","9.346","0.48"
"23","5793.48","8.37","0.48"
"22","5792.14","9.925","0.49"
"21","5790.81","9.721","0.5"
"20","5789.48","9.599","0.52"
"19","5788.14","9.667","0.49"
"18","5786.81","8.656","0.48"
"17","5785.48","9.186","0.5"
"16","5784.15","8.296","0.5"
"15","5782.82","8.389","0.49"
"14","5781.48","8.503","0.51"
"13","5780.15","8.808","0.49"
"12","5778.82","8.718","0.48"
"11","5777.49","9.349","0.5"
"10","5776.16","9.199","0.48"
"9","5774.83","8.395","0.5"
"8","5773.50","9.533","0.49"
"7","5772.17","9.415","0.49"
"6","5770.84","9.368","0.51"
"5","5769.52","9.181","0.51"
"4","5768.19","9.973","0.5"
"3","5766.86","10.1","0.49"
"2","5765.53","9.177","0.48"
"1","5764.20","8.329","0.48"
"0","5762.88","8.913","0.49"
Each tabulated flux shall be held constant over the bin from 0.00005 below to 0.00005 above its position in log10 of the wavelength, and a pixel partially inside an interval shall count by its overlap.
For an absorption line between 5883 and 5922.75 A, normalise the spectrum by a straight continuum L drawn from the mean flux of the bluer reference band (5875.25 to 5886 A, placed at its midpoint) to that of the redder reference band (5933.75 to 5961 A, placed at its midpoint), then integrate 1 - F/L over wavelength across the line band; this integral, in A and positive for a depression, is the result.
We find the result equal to 3.14 A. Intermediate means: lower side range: 9.16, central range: 8.44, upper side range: 9.17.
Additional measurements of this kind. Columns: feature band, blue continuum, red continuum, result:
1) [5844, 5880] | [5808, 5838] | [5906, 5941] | -0.4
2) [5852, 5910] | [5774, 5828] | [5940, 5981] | 2.8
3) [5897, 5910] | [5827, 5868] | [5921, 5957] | 0.6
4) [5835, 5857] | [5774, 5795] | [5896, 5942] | -1.1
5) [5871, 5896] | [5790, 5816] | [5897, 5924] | 0.5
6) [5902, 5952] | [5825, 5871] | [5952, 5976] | 1.2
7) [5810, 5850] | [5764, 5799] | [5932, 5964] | -1.0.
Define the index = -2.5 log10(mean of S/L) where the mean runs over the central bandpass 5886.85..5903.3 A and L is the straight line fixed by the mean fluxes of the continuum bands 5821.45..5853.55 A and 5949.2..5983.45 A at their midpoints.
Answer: 0.186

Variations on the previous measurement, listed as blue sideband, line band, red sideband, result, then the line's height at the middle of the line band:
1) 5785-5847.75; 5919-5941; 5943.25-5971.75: 0.03 mag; 9.2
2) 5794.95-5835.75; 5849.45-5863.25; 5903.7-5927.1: 0.02 mag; 9.11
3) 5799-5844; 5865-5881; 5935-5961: -0.01 mag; 9.25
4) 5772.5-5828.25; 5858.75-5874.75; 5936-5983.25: 0.01 mag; 9.17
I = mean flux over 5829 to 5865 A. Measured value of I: 9.18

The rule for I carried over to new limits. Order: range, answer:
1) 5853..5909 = 8.72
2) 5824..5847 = 9.35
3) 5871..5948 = 8.74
